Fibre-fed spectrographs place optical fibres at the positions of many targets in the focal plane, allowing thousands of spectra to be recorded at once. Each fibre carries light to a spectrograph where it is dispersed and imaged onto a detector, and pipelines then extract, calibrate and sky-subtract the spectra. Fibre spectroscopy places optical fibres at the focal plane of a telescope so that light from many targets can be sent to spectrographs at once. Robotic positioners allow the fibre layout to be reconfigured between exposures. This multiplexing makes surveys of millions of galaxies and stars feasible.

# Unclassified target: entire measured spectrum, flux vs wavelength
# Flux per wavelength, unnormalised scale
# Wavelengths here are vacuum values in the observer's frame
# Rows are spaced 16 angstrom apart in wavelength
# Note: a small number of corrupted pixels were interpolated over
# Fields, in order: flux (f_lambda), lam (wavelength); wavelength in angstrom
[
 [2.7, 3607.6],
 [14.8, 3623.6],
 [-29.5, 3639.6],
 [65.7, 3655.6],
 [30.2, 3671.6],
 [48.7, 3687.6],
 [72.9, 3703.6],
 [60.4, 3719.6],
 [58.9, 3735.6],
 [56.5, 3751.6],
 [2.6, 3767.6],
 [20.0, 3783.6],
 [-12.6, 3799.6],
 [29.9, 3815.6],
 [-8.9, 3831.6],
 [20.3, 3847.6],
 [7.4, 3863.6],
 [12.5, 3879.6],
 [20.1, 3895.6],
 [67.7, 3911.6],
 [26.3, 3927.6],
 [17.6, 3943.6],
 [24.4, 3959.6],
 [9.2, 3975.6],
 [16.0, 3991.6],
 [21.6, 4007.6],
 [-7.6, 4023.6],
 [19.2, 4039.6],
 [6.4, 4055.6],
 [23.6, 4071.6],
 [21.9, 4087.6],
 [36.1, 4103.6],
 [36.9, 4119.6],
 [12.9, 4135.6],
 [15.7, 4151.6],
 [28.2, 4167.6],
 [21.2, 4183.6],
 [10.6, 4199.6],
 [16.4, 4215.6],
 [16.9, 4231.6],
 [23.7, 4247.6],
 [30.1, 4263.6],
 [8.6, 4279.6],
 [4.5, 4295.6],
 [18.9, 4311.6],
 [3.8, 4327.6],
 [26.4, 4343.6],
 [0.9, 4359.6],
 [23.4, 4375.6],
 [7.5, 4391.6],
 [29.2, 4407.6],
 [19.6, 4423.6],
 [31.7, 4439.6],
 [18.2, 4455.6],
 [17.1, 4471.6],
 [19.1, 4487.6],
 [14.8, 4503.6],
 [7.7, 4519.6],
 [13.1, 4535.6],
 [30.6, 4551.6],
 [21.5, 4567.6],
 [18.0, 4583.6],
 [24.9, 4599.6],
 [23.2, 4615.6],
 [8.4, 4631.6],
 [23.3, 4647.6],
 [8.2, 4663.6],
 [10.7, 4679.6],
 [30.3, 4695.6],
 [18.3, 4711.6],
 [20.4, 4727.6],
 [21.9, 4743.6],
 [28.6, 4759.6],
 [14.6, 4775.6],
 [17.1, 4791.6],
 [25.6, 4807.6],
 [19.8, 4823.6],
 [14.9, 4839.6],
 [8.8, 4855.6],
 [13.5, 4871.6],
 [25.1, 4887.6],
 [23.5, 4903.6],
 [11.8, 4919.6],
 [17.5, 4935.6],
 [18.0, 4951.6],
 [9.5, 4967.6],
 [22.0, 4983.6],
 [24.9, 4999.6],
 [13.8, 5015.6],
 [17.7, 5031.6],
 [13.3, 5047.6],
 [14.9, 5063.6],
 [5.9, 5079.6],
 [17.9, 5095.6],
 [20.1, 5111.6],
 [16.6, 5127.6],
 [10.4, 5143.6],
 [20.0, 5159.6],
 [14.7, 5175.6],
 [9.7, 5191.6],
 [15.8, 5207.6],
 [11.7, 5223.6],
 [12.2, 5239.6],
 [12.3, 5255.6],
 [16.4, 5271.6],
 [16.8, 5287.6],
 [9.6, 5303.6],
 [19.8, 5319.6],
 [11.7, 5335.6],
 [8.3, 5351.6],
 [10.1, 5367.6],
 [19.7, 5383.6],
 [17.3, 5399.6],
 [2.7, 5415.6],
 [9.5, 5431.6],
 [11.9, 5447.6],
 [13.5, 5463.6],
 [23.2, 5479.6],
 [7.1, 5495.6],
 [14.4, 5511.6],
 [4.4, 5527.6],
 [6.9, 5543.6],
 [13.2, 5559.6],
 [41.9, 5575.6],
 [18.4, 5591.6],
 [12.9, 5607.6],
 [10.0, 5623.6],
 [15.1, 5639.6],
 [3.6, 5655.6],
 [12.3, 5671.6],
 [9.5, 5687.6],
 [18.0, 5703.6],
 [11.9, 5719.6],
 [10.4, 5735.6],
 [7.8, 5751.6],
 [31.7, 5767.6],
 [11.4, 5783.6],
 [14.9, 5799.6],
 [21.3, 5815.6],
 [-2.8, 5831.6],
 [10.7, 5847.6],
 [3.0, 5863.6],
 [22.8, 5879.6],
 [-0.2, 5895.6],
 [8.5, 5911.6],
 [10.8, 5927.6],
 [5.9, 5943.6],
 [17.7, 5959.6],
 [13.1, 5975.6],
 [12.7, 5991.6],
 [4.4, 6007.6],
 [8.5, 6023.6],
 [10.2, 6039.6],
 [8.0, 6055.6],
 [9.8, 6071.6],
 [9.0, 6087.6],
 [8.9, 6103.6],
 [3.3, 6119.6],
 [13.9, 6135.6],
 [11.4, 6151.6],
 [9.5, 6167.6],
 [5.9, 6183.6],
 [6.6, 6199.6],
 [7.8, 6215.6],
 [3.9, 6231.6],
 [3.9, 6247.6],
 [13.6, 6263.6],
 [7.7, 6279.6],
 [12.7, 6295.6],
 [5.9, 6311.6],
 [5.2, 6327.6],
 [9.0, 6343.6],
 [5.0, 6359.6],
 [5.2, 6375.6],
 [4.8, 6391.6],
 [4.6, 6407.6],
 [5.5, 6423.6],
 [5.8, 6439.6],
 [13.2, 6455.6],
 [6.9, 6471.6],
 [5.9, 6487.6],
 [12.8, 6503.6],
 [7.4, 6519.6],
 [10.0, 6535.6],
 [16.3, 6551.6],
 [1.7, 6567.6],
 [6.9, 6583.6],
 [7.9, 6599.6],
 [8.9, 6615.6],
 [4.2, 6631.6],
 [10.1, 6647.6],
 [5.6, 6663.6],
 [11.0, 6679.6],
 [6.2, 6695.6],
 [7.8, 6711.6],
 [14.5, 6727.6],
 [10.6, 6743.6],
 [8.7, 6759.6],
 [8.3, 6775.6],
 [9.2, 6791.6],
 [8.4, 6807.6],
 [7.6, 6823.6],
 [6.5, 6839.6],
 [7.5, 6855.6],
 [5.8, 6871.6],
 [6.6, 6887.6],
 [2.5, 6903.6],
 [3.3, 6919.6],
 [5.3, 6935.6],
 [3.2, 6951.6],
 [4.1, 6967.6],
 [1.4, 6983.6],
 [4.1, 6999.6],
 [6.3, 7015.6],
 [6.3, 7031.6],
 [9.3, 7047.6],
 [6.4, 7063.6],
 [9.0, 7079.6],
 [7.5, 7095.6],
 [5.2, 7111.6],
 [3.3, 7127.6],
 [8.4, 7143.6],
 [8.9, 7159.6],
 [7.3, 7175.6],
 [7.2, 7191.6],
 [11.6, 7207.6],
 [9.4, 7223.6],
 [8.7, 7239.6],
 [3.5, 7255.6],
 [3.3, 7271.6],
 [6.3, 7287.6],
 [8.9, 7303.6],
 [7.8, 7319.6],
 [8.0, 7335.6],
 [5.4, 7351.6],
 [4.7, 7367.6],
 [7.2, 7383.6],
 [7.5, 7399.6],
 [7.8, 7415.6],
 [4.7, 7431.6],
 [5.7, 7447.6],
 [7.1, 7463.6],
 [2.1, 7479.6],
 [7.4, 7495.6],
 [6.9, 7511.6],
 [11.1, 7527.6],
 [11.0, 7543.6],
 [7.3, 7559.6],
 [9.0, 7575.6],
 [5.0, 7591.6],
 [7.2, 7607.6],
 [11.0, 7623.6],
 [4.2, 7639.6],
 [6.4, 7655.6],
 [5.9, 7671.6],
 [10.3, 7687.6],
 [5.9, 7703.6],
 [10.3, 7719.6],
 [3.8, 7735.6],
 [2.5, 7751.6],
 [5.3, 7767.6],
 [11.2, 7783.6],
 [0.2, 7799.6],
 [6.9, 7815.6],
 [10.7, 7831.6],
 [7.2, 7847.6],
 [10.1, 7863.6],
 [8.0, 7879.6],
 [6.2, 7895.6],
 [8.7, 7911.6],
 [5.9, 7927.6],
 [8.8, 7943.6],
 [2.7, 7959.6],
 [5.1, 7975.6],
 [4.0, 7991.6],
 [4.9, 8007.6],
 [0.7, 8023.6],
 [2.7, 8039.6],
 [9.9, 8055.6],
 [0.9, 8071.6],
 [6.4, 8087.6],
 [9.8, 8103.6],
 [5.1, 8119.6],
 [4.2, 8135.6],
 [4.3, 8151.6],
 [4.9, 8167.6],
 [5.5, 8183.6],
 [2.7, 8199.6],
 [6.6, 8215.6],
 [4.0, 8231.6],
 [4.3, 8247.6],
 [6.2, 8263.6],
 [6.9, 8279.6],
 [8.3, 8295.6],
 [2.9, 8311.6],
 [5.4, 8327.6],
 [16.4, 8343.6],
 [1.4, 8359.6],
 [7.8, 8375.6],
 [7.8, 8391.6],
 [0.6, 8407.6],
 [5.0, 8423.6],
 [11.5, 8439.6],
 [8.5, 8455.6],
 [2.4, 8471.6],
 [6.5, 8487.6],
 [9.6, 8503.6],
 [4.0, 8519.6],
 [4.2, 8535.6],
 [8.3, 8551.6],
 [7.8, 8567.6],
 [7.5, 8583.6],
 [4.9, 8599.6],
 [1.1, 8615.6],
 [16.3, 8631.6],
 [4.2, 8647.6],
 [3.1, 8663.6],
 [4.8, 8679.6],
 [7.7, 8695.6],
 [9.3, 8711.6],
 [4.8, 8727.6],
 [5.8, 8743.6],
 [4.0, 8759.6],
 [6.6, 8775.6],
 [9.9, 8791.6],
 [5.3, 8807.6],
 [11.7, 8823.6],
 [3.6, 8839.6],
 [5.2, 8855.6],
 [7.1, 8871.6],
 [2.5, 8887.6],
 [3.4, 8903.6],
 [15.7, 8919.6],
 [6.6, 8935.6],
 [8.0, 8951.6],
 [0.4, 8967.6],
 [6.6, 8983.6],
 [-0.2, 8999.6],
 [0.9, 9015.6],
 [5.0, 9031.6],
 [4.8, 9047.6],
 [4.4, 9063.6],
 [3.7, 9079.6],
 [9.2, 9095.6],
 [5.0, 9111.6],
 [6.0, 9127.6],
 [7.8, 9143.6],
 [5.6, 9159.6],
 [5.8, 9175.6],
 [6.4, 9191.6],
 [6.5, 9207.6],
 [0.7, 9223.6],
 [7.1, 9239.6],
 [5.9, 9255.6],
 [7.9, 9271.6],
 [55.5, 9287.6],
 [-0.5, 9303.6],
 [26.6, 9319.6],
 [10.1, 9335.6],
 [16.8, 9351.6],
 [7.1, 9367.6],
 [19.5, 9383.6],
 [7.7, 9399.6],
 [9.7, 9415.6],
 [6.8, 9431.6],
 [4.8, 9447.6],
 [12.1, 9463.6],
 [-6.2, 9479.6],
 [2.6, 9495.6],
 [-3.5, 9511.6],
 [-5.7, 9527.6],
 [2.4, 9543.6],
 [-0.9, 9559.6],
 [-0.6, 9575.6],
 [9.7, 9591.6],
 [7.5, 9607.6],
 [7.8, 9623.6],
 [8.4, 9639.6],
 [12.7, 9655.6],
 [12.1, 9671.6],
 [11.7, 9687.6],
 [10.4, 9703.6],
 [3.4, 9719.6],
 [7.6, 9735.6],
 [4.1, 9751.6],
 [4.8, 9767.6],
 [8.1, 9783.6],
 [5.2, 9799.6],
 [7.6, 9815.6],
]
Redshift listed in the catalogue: 1.49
